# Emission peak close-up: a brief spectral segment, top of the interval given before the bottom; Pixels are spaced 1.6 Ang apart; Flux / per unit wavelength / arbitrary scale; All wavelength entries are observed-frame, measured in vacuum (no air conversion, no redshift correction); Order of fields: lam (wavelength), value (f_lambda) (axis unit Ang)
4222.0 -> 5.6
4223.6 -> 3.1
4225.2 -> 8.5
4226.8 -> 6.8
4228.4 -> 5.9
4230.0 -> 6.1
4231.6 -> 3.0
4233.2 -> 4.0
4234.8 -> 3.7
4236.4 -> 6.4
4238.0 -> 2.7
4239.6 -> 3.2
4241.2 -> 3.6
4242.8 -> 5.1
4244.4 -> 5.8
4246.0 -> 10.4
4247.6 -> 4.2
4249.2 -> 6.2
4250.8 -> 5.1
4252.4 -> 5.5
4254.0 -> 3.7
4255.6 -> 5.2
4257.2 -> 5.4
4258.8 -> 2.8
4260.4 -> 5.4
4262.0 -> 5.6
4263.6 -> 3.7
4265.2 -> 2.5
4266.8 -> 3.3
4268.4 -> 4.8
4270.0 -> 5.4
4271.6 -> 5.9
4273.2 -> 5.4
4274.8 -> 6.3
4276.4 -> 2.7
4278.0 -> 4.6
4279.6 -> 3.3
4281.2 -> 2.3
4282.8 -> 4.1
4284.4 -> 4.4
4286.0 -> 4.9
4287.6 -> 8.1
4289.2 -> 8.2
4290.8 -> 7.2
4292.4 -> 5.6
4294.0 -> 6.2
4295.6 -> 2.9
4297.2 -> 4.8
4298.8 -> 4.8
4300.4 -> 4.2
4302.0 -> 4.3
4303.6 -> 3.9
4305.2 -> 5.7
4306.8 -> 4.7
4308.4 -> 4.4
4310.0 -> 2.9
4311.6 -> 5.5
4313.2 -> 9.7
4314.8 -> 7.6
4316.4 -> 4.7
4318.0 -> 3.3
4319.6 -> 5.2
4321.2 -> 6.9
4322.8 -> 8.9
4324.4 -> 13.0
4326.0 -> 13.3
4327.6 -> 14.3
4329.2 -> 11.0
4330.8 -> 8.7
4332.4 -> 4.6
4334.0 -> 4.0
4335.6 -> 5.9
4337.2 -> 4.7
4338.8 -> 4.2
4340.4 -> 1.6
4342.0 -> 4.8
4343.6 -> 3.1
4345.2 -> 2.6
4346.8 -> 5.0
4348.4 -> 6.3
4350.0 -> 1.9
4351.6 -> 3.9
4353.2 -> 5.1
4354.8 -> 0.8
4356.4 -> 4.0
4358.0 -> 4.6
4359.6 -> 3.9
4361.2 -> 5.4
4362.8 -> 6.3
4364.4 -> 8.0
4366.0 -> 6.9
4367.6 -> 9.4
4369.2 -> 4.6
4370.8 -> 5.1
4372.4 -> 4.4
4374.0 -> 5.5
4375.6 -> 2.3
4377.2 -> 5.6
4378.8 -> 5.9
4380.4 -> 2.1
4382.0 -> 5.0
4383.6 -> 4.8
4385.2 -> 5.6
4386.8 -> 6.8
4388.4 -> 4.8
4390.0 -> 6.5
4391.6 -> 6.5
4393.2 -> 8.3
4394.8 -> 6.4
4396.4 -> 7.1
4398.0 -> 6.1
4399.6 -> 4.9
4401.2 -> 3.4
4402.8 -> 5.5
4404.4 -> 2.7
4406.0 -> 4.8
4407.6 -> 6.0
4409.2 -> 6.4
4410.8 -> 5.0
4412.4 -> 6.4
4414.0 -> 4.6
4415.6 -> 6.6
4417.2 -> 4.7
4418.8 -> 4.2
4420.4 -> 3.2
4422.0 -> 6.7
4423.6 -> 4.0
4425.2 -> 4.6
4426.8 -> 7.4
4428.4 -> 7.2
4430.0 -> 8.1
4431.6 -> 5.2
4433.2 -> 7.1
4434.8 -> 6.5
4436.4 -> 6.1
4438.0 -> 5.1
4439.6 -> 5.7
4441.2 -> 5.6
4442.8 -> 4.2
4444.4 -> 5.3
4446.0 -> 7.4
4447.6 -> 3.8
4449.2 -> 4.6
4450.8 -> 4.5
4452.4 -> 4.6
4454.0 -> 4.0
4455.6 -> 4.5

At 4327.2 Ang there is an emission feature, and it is [O II]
